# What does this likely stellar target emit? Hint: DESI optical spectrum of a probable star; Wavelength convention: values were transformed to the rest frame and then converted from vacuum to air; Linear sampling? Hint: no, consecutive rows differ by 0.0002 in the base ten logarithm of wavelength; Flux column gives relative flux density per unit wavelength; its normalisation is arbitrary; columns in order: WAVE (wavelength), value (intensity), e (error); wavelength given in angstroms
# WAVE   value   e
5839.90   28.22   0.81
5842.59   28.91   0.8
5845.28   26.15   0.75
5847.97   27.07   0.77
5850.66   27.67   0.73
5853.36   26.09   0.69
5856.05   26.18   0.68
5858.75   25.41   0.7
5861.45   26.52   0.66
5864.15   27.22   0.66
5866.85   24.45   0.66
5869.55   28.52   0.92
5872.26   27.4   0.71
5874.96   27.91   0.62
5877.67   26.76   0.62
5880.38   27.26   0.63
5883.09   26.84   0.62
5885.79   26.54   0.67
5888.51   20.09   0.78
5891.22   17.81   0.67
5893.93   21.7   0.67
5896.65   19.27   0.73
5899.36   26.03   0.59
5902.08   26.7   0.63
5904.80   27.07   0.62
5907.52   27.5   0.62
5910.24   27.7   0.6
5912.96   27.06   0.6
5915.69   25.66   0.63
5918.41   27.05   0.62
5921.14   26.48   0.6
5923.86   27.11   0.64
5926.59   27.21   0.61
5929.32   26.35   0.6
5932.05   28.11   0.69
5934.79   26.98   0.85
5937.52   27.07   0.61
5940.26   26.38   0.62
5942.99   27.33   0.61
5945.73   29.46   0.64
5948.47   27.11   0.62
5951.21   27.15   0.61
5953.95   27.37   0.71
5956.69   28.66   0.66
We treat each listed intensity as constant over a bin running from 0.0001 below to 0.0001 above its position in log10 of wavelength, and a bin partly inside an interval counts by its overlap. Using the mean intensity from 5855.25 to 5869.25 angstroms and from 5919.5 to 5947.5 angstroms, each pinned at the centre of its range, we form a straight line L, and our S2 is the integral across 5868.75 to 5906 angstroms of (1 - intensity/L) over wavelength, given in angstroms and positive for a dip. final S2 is 2.2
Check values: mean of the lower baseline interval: 26.1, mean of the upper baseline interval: 27.2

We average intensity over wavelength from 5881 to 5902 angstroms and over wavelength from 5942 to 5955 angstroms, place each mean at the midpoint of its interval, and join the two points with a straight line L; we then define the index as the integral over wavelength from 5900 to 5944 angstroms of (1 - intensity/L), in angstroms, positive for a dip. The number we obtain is -2.6 angstroms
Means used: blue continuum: 23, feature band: 27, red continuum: 27.7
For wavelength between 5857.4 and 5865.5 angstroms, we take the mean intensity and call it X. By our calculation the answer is 26.4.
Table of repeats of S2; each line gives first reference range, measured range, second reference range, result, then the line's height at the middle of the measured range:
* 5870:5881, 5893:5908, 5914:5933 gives 1.4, 27.1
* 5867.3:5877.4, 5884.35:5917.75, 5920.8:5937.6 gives 3.4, 27.3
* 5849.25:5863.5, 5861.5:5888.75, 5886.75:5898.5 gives -4.0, 23.2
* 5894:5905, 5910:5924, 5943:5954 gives -0.7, 25.4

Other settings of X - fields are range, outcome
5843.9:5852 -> 27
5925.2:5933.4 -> 27.2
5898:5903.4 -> 26.4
